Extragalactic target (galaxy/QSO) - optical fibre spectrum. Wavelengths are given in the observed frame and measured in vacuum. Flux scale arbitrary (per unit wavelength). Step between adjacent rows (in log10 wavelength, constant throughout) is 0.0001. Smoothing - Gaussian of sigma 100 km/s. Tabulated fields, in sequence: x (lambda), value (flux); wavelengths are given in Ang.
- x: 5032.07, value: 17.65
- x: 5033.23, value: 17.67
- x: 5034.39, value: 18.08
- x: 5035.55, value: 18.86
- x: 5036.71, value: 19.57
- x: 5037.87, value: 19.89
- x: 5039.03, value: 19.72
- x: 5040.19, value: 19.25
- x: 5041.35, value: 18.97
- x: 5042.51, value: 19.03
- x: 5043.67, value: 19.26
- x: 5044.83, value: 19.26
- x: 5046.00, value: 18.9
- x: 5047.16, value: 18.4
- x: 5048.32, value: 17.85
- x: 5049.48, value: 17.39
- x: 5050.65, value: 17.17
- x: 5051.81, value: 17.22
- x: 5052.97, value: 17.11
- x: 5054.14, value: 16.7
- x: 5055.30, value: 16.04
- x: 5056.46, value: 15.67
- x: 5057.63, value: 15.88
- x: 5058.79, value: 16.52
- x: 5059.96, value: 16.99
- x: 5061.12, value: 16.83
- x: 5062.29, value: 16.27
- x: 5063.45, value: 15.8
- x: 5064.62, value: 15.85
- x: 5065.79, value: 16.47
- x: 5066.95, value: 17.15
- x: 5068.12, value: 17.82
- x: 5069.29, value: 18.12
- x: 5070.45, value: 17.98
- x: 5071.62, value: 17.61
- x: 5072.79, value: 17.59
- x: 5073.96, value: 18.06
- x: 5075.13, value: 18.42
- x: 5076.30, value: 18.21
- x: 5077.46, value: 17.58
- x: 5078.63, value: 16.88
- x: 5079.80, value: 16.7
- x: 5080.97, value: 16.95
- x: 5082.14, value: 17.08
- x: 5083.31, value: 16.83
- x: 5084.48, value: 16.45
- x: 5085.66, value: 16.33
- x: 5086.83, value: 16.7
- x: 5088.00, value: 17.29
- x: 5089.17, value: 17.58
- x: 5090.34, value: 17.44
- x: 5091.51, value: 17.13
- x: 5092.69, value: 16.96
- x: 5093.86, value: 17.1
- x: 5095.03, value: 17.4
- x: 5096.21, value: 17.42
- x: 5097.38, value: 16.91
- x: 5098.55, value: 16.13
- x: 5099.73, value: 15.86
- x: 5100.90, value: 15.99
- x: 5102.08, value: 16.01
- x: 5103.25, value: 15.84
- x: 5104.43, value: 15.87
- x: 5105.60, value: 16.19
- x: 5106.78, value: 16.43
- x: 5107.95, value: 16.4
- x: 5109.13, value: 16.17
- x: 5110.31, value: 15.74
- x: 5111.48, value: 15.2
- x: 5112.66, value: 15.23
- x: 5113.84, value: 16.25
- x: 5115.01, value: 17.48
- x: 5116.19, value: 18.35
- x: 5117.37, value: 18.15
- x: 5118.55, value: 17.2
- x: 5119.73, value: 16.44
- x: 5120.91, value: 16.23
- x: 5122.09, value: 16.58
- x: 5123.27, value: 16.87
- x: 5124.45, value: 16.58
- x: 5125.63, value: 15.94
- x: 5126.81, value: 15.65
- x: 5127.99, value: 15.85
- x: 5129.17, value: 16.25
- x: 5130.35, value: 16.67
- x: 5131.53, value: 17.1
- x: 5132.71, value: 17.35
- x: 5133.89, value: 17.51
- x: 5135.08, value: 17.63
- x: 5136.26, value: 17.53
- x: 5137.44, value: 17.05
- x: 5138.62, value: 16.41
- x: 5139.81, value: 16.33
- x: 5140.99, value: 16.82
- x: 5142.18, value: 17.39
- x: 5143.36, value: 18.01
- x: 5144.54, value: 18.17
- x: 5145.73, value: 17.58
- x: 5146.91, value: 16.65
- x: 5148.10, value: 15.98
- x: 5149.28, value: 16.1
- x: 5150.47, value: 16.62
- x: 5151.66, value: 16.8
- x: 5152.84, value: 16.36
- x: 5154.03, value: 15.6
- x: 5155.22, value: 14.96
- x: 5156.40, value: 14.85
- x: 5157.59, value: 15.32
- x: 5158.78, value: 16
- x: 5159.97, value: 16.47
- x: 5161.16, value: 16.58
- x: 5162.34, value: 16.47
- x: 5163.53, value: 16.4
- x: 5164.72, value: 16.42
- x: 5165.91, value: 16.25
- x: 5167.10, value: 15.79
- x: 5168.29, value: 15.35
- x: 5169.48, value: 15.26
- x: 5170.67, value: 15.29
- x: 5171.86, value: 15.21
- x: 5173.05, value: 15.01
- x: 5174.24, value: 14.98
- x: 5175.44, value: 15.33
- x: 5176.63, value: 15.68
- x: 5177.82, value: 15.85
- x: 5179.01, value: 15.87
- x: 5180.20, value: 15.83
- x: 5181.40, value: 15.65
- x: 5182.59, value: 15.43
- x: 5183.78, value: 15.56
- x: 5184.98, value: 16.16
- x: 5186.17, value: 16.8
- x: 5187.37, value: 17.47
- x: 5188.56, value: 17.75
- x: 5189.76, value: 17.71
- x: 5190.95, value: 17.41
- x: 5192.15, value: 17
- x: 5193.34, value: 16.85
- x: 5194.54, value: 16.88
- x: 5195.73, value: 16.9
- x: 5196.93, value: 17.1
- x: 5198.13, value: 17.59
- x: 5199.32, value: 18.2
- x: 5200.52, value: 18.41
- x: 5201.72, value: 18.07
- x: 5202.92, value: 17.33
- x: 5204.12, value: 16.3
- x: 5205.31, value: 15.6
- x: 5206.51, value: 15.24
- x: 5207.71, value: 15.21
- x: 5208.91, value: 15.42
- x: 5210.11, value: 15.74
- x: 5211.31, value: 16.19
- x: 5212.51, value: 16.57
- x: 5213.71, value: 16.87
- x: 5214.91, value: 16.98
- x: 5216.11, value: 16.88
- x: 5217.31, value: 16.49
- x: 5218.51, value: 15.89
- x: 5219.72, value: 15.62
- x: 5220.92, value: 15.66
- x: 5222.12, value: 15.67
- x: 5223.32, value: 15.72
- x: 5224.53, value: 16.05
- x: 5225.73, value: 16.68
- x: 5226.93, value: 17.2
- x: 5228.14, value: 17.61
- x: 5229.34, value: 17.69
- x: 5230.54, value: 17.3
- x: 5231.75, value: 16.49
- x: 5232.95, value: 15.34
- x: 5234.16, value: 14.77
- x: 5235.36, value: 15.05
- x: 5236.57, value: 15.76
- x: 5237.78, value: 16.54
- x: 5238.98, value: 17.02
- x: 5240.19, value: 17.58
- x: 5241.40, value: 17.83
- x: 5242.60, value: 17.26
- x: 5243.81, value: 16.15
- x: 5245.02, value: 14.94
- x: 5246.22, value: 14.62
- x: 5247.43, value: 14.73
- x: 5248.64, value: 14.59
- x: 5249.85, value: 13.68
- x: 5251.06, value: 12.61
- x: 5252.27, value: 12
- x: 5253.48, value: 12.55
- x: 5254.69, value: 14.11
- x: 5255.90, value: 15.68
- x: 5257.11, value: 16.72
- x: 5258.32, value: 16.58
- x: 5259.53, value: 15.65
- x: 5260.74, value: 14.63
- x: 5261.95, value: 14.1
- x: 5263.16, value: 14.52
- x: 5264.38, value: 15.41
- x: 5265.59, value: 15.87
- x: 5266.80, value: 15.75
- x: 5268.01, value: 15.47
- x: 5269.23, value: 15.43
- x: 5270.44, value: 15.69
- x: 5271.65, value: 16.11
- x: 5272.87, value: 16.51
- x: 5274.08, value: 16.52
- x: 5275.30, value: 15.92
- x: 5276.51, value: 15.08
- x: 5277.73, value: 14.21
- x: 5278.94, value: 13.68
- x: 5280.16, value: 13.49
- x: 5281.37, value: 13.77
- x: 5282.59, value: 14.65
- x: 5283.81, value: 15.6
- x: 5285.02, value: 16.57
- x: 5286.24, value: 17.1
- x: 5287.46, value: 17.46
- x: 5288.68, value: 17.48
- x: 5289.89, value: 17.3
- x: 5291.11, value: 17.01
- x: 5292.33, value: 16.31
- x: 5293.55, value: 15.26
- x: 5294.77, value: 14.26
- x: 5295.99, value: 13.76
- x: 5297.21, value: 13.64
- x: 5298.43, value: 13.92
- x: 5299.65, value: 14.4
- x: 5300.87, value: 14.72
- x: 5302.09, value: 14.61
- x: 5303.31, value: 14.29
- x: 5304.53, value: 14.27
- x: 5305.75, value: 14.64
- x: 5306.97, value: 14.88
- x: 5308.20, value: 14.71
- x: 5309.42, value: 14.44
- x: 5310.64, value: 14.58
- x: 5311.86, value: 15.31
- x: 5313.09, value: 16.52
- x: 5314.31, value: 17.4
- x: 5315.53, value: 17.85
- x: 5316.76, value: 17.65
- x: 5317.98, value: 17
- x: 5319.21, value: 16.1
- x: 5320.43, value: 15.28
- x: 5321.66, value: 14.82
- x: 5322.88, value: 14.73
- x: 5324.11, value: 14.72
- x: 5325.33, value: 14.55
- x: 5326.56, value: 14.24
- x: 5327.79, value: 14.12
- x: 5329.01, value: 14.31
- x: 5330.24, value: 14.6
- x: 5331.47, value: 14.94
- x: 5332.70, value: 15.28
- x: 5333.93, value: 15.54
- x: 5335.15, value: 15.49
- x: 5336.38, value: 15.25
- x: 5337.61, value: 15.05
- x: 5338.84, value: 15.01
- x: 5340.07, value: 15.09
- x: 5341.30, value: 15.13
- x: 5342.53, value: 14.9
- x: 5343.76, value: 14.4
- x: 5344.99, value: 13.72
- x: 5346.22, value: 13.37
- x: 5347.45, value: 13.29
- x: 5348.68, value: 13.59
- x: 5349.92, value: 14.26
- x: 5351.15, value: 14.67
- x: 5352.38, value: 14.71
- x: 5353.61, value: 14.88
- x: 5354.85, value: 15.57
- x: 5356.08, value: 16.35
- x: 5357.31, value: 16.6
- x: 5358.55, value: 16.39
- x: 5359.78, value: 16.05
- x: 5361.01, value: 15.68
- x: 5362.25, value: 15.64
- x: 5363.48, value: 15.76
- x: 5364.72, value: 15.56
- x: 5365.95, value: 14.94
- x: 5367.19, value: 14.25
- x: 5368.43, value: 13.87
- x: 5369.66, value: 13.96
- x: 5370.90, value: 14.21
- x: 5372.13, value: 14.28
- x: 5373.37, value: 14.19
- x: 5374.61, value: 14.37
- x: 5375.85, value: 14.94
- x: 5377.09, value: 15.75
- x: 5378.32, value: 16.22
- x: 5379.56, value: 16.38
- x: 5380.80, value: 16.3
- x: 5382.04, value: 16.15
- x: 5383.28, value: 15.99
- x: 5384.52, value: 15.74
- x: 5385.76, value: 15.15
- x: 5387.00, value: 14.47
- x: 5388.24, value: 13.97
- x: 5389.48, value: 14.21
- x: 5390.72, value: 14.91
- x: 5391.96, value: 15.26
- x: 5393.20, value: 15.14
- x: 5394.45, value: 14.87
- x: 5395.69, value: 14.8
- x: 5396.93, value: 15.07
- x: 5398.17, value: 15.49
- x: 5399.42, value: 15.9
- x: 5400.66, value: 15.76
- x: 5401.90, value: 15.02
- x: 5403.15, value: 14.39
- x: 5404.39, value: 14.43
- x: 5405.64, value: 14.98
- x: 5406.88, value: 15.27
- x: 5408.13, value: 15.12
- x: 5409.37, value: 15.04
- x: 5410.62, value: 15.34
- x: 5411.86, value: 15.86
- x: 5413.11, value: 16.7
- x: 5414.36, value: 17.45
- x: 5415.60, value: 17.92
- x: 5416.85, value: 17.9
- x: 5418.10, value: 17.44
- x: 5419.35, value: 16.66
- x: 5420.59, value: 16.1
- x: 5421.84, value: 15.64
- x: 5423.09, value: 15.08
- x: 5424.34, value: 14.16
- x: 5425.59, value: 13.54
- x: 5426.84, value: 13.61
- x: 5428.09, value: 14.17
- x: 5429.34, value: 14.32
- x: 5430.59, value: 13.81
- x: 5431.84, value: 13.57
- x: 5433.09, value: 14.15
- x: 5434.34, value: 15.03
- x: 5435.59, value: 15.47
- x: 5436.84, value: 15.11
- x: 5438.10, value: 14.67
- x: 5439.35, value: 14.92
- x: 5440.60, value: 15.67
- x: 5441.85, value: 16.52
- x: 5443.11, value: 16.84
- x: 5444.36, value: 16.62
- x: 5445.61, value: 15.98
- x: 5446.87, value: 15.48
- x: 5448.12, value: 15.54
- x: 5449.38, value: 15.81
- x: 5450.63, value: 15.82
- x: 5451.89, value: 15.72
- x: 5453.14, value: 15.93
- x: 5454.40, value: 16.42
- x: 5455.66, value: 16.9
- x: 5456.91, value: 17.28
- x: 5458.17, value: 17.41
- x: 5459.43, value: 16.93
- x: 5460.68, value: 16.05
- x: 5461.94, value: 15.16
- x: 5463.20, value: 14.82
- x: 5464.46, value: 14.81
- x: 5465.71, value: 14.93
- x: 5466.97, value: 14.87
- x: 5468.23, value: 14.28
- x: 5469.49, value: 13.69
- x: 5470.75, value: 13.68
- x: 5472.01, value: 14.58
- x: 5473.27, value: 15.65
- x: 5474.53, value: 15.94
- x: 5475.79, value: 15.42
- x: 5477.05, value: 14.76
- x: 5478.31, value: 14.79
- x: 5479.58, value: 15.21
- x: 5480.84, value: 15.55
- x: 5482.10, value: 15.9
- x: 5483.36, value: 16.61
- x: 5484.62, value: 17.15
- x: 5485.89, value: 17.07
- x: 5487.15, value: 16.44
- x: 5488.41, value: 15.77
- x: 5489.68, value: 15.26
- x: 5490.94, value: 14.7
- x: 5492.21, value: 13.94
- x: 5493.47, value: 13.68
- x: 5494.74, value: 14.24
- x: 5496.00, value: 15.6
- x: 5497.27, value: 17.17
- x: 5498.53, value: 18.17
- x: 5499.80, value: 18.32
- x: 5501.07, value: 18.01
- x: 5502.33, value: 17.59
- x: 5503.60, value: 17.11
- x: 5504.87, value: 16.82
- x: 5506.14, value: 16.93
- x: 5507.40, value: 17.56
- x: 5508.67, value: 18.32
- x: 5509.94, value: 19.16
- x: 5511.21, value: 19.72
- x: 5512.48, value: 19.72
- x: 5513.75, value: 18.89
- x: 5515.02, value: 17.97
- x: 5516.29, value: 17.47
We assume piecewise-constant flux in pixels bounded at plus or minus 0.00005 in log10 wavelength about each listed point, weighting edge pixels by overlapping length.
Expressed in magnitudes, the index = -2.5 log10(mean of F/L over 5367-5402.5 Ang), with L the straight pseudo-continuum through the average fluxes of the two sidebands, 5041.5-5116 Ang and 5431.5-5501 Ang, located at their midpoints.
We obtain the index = 0.06 mag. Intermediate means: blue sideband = 17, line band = 15.1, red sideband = 15.6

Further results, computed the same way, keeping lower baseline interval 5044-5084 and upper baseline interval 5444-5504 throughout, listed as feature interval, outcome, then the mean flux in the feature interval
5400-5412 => 0.07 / 15.1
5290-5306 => 0.11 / 14.8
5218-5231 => 0.01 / 16.5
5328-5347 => 0.10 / 14.8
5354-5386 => 0.05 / 15.4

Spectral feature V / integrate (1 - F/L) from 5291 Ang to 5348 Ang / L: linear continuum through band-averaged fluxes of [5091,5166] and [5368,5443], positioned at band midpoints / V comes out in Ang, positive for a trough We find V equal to 2.34 Ang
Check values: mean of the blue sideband 16.6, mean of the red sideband 15.2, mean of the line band 15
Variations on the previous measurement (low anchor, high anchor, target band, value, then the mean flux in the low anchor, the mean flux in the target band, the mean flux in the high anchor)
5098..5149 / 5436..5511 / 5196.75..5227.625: 0.0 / 16.6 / 16.5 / 16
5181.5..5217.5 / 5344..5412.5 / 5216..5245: 0.1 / 16.7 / 16.4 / 15.1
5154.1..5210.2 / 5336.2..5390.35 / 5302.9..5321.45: -0.4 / 16.2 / 15.7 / 15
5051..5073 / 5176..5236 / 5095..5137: 0.3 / 16.8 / 16.6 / 16.5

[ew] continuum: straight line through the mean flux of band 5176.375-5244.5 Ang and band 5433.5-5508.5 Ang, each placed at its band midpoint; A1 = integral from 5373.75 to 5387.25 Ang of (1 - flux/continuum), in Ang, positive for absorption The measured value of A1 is 0.4 Ang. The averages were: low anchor 16.5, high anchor 15.8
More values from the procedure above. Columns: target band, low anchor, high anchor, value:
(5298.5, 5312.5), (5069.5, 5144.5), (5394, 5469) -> 1.3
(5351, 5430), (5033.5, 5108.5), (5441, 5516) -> 5.5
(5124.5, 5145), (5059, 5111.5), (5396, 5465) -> -0.3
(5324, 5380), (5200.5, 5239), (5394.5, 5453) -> 2.9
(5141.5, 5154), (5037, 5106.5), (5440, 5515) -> 0.1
